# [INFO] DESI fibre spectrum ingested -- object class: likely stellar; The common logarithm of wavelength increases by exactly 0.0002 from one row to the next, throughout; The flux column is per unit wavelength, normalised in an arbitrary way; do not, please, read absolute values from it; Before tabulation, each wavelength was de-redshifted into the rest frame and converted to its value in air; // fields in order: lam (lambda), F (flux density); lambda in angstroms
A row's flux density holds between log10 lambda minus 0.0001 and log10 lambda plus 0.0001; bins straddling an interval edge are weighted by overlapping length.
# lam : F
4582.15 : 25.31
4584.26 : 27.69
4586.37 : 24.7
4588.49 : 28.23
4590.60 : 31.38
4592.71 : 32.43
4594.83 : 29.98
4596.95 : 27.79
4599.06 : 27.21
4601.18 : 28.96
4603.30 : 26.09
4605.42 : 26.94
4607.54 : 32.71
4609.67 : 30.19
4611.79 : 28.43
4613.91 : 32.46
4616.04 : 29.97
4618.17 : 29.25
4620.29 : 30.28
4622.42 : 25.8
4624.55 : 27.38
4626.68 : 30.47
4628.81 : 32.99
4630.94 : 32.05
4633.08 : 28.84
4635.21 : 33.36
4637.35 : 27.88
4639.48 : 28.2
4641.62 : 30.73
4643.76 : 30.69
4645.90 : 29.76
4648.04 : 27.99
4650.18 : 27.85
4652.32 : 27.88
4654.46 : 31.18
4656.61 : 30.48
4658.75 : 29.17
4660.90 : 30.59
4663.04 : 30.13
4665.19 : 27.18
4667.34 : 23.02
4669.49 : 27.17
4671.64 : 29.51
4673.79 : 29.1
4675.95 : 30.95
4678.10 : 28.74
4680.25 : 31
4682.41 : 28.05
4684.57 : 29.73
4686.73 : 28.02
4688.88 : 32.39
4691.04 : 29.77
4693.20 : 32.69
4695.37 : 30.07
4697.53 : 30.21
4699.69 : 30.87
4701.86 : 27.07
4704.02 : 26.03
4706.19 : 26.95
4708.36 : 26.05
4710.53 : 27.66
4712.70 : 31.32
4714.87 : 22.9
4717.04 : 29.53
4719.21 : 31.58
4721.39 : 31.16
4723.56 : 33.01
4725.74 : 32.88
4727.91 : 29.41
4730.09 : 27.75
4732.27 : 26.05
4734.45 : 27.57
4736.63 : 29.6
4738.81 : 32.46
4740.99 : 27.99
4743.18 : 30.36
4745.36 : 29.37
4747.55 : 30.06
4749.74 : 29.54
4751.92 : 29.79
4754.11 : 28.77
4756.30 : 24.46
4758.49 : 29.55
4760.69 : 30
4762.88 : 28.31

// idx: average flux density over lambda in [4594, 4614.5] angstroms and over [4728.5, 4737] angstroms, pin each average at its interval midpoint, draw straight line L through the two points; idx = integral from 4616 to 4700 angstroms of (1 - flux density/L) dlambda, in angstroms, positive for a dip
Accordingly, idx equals -3.19 angstroms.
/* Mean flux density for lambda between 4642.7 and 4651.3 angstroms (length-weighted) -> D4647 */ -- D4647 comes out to 29.1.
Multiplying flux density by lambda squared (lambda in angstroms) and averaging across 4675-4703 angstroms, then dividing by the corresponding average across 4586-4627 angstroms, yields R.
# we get 1.07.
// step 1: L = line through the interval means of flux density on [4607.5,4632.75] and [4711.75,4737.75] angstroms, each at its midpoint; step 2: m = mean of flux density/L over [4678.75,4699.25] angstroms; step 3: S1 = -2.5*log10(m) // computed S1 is -0.022 mag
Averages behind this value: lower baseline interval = 30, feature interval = 30.2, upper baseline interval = 29.4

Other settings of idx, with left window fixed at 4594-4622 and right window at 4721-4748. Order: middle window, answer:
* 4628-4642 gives -0.6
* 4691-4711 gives 0.6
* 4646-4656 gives 0.2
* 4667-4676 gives 0.4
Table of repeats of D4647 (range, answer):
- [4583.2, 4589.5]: 26.8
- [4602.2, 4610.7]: 29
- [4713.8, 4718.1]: 26.2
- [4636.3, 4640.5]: 28.1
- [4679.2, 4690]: 29.8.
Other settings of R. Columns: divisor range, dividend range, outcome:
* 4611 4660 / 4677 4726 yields 1.02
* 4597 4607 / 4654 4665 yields 1.11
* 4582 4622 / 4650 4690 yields 1.03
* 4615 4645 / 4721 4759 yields 1.03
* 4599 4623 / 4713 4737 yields 1.05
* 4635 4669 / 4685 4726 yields 1.04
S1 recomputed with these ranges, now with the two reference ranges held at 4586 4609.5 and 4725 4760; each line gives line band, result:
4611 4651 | -0.03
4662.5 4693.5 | 0.00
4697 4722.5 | 0.02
